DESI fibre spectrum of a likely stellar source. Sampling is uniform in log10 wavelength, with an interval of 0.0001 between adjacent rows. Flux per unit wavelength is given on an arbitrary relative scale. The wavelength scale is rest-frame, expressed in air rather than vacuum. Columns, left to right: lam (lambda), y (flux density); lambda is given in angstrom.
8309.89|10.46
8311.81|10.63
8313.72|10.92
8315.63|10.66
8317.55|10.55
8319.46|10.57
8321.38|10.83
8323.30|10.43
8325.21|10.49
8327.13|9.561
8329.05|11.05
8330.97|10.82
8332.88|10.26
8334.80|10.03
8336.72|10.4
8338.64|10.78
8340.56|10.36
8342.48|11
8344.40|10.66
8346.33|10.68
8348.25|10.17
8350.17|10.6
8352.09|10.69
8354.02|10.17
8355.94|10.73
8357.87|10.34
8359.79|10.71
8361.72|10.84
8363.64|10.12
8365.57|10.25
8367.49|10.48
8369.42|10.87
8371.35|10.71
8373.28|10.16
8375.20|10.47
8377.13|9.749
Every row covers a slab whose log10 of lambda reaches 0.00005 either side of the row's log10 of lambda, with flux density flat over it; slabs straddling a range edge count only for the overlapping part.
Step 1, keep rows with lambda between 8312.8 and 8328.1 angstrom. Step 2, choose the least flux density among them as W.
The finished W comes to 9.561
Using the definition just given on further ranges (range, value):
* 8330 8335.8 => 10.03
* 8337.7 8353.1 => 10.17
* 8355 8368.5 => 10.12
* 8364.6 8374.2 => 10.16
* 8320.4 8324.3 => 10.43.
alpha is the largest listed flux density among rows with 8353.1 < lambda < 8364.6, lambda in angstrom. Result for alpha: 10.84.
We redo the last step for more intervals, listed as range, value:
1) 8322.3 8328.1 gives 10.49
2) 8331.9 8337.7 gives 10.4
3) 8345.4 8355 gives 10.69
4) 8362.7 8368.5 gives 10.48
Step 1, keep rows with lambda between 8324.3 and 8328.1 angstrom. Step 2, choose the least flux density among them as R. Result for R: 9.561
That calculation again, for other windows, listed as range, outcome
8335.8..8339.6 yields 10.4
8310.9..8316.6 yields 10.63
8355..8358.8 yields 10.34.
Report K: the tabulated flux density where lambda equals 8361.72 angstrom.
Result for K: 10.84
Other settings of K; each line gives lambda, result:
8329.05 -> 11.05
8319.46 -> 10.57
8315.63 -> 10.66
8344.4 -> 10.66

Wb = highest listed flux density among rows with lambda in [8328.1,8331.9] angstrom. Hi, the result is 11.05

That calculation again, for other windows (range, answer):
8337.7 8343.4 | 11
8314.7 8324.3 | 10.83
